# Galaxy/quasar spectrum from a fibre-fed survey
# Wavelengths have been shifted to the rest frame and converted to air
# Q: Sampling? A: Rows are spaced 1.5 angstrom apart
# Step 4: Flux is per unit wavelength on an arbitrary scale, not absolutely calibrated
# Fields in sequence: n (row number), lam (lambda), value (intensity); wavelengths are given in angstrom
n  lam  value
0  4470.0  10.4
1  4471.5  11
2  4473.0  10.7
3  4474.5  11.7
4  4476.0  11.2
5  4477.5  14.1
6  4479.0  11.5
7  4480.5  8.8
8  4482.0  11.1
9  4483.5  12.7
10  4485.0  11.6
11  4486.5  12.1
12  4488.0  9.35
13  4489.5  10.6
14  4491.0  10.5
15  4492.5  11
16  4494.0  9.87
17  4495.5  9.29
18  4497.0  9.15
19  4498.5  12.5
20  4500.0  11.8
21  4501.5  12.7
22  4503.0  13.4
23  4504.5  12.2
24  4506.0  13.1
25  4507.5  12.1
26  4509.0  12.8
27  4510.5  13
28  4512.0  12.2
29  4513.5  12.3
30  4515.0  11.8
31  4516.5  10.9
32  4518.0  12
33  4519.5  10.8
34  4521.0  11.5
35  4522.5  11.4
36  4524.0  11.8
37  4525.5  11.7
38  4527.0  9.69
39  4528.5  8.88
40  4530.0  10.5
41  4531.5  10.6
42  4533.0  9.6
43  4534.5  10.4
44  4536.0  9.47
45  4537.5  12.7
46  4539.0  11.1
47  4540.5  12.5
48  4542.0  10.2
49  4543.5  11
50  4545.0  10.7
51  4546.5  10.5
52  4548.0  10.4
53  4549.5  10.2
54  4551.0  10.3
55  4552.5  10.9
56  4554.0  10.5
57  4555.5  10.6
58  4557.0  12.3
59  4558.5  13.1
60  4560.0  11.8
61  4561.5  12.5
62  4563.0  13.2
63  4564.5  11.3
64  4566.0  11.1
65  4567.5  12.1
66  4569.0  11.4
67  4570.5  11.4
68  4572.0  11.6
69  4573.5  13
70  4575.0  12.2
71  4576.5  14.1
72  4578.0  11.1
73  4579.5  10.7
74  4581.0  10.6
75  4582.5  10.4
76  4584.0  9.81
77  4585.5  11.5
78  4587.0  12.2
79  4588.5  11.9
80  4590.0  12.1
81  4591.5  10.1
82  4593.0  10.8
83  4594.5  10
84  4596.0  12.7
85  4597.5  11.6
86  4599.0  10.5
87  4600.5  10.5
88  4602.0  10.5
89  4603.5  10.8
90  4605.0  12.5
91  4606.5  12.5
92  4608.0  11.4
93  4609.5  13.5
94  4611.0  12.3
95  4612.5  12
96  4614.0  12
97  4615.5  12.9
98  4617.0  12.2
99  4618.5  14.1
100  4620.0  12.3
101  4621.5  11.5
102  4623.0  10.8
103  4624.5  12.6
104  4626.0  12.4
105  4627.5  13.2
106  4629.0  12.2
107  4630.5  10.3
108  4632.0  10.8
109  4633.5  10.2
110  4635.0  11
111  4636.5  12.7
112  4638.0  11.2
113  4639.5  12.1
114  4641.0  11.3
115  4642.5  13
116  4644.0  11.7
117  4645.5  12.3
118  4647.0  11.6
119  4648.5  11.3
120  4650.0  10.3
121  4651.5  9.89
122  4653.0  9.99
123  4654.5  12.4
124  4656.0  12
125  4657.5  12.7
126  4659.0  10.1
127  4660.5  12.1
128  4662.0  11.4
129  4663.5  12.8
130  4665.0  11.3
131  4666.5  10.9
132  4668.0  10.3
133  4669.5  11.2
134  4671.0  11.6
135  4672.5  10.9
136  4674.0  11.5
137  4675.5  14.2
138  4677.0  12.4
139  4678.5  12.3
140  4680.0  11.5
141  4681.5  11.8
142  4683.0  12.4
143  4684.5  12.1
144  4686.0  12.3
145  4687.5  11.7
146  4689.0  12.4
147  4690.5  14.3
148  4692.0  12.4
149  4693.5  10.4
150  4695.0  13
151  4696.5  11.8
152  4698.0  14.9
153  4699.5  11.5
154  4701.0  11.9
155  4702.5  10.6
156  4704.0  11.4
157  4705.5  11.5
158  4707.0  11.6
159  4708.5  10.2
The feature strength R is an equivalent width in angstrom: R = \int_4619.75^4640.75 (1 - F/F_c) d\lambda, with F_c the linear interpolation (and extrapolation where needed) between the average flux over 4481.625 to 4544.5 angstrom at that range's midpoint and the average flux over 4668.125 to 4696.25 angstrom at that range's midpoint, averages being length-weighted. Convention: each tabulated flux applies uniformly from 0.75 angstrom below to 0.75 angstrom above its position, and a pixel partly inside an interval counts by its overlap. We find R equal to 0.4 angstrom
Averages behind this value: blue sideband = 11.3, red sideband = 12.1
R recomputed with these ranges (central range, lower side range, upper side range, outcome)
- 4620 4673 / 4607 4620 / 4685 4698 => 4.2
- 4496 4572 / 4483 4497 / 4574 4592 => -2.6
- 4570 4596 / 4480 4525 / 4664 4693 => 0.6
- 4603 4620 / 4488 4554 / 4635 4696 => -1.3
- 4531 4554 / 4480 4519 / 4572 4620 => 1.8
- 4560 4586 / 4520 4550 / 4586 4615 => -1.0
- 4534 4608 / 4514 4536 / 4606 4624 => 1.4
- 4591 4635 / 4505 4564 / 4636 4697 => -0.4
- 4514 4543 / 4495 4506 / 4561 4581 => 2.1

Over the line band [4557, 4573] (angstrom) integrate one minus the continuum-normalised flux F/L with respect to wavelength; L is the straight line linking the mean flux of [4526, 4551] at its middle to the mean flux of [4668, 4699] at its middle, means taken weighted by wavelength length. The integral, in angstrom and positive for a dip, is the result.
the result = -1.7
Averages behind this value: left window 10.5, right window 12.2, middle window 12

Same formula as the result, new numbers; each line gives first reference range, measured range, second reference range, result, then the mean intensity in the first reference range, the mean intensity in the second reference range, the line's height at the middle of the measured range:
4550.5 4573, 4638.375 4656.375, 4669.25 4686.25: 0.69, 11.6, 12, 11.9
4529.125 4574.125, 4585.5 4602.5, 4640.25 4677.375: 0.23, 11.2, 11.6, 11.4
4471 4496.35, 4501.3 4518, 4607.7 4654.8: -1.86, 11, 11.8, 11.1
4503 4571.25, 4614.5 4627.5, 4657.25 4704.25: -0.77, 11.4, 11.9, 11.7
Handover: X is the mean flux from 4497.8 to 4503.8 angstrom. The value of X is 12.6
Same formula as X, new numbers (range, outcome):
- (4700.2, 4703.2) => 11.3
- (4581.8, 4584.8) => 10.1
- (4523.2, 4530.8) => 10.5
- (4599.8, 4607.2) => 11.4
